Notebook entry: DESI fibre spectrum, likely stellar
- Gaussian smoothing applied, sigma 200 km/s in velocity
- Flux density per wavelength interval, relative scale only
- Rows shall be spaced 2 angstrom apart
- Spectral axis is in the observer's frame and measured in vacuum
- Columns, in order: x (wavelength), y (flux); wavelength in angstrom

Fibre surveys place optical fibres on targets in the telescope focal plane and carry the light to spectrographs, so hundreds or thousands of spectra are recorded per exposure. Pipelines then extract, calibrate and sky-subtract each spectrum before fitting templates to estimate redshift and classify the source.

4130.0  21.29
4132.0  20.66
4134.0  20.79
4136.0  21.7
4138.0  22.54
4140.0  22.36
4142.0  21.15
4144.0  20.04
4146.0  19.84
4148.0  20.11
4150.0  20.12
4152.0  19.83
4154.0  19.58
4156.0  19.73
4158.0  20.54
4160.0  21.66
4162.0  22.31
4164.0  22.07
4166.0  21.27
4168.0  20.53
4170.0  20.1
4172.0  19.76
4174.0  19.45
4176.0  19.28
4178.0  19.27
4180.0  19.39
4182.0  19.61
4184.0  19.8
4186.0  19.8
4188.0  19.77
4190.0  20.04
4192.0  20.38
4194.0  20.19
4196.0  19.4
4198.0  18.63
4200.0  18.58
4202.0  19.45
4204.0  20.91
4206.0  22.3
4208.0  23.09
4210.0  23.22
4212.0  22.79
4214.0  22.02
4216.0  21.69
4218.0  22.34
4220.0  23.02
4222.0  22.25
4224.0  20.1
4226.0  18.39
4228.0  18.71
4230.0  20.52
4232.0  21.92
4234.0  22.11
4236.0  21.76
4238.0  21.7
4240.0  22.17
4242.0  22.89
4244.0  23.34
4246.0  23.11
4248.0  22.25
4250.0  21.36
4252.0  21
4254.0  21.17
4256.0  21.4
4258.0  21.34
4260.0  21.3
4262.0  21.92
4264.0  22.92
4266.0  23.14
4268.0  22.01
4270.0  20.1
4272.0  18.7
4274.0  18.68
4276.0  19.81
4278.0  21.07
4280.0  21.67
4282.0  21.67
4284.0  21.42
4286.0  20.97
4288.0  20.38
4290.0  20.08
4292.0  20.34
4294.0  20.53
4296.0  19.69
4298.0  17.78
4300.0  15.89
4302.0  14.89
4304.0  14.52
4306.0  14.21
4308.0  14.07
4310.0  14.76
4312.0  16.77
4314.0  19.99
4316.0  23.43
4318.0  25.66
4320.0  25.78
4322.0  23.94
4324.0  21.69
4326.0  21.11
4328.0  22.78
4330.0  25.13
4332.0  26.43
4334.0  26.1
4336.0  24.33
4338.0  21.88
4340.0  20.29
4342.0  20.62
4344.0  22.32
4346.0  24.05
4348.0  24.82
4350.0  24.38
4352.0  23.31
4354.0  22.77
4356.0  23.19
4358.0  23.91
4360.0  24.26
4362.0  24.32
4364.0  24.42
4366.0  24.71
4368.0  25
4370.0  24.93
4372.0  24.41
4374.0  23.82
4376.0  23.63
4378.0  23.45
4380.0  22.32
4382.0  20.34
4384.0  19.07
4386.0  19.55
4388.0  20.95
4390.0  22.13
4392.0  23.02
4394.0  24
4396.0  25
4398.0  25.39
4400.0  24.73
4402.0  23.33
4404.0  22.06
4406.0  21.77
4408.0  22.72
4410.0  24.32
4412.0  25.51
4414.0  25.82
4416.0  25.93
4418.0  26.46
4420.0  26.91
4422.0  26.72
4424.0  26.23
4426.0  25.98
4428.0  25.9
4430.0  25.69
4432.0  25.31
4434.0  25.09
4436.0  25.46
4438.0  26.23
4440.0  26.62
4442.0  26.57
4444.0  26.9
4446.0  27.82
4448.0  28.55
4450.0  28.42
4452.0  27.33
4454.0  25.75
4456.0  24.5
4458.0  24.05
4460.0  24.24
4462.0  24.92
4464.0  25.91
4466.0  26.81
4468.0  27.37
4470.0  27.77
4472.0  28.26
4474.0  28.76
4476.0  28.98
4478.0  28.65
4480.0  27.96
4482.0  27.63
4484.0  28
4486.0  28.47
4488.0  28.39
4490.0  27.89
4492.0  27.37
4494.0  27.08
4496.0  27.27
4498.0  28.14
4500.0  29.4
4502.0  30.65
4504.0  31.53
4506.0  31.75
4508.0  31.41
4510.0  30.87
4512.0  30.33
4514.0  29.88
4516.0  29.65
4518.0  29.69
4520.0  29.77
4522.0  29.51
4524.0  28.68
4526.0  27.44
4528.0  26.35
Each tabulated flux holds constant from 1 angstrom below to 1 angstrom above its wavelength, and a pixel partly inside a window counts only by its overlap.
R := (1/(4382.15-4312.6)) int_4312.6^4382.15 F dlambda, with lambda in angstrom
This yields 23.5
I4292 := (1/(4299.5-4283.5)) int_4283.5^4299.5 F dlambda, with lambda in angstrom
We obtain 20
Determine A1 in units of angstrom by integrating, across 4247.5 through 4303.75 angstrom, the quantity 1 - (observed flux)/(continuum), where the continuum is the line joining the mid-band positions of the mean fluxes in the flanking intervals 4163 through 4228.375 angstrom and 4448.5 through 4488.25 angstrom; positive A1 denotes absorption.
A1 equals 5.1 angstrom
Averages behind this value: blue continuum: 20.6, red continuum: 27.1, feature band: 20.4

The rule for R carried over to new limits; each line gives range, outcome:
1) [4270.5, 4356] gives 20.9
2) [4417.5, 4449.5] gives 26.4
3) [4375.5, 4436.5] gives 24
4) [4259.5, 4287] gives 21.1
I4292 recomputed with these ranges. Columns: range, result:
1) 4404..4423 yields 25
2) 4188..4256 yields 21.3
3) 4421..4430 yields 26.1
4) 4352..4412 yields 23.3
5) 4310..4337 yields 23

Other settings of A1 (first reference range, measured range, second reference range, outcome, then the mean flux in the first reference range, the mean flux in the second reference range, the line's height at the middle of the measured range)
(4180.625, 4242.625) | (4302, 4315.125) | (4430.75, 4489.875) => 4.26 angstrom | 20.9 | 26.9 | 23.3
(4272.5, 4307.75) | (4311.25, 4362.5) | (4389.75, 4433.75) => -4.94 angstrom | 18.9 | 24.8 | 21.2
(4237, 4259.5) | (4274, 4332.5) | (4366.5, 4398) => 5.77 angstrom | 22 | 22.9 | 22.3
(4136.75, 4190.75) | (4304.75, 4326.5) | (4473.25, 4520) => 3.89 angstrom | 20.4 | 29.1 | 24.4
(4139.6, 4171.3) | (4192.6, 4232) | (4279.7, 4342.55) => -0.60 angstrom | 20.7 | 20.6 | 20.6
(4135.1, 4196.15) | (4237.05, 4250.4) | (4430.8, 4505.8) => -0.16 angstrom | 20.4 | 27.3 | 22.2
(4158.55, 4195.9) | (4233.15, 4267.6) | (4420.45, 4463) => -0.29 angstrom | 20.2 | 26.1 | 21.9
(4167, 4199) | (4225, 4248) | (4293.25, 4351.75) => -1.52 angstrom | 19.7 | 21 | 20.2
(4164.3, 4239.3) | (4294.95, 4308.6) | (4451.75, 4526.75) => 4.31 angstrom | 20.7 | 28.2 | 23.3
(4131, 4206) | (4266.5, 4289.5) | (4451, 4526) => 2.39 angstrom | 20.3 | 28.2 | 23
